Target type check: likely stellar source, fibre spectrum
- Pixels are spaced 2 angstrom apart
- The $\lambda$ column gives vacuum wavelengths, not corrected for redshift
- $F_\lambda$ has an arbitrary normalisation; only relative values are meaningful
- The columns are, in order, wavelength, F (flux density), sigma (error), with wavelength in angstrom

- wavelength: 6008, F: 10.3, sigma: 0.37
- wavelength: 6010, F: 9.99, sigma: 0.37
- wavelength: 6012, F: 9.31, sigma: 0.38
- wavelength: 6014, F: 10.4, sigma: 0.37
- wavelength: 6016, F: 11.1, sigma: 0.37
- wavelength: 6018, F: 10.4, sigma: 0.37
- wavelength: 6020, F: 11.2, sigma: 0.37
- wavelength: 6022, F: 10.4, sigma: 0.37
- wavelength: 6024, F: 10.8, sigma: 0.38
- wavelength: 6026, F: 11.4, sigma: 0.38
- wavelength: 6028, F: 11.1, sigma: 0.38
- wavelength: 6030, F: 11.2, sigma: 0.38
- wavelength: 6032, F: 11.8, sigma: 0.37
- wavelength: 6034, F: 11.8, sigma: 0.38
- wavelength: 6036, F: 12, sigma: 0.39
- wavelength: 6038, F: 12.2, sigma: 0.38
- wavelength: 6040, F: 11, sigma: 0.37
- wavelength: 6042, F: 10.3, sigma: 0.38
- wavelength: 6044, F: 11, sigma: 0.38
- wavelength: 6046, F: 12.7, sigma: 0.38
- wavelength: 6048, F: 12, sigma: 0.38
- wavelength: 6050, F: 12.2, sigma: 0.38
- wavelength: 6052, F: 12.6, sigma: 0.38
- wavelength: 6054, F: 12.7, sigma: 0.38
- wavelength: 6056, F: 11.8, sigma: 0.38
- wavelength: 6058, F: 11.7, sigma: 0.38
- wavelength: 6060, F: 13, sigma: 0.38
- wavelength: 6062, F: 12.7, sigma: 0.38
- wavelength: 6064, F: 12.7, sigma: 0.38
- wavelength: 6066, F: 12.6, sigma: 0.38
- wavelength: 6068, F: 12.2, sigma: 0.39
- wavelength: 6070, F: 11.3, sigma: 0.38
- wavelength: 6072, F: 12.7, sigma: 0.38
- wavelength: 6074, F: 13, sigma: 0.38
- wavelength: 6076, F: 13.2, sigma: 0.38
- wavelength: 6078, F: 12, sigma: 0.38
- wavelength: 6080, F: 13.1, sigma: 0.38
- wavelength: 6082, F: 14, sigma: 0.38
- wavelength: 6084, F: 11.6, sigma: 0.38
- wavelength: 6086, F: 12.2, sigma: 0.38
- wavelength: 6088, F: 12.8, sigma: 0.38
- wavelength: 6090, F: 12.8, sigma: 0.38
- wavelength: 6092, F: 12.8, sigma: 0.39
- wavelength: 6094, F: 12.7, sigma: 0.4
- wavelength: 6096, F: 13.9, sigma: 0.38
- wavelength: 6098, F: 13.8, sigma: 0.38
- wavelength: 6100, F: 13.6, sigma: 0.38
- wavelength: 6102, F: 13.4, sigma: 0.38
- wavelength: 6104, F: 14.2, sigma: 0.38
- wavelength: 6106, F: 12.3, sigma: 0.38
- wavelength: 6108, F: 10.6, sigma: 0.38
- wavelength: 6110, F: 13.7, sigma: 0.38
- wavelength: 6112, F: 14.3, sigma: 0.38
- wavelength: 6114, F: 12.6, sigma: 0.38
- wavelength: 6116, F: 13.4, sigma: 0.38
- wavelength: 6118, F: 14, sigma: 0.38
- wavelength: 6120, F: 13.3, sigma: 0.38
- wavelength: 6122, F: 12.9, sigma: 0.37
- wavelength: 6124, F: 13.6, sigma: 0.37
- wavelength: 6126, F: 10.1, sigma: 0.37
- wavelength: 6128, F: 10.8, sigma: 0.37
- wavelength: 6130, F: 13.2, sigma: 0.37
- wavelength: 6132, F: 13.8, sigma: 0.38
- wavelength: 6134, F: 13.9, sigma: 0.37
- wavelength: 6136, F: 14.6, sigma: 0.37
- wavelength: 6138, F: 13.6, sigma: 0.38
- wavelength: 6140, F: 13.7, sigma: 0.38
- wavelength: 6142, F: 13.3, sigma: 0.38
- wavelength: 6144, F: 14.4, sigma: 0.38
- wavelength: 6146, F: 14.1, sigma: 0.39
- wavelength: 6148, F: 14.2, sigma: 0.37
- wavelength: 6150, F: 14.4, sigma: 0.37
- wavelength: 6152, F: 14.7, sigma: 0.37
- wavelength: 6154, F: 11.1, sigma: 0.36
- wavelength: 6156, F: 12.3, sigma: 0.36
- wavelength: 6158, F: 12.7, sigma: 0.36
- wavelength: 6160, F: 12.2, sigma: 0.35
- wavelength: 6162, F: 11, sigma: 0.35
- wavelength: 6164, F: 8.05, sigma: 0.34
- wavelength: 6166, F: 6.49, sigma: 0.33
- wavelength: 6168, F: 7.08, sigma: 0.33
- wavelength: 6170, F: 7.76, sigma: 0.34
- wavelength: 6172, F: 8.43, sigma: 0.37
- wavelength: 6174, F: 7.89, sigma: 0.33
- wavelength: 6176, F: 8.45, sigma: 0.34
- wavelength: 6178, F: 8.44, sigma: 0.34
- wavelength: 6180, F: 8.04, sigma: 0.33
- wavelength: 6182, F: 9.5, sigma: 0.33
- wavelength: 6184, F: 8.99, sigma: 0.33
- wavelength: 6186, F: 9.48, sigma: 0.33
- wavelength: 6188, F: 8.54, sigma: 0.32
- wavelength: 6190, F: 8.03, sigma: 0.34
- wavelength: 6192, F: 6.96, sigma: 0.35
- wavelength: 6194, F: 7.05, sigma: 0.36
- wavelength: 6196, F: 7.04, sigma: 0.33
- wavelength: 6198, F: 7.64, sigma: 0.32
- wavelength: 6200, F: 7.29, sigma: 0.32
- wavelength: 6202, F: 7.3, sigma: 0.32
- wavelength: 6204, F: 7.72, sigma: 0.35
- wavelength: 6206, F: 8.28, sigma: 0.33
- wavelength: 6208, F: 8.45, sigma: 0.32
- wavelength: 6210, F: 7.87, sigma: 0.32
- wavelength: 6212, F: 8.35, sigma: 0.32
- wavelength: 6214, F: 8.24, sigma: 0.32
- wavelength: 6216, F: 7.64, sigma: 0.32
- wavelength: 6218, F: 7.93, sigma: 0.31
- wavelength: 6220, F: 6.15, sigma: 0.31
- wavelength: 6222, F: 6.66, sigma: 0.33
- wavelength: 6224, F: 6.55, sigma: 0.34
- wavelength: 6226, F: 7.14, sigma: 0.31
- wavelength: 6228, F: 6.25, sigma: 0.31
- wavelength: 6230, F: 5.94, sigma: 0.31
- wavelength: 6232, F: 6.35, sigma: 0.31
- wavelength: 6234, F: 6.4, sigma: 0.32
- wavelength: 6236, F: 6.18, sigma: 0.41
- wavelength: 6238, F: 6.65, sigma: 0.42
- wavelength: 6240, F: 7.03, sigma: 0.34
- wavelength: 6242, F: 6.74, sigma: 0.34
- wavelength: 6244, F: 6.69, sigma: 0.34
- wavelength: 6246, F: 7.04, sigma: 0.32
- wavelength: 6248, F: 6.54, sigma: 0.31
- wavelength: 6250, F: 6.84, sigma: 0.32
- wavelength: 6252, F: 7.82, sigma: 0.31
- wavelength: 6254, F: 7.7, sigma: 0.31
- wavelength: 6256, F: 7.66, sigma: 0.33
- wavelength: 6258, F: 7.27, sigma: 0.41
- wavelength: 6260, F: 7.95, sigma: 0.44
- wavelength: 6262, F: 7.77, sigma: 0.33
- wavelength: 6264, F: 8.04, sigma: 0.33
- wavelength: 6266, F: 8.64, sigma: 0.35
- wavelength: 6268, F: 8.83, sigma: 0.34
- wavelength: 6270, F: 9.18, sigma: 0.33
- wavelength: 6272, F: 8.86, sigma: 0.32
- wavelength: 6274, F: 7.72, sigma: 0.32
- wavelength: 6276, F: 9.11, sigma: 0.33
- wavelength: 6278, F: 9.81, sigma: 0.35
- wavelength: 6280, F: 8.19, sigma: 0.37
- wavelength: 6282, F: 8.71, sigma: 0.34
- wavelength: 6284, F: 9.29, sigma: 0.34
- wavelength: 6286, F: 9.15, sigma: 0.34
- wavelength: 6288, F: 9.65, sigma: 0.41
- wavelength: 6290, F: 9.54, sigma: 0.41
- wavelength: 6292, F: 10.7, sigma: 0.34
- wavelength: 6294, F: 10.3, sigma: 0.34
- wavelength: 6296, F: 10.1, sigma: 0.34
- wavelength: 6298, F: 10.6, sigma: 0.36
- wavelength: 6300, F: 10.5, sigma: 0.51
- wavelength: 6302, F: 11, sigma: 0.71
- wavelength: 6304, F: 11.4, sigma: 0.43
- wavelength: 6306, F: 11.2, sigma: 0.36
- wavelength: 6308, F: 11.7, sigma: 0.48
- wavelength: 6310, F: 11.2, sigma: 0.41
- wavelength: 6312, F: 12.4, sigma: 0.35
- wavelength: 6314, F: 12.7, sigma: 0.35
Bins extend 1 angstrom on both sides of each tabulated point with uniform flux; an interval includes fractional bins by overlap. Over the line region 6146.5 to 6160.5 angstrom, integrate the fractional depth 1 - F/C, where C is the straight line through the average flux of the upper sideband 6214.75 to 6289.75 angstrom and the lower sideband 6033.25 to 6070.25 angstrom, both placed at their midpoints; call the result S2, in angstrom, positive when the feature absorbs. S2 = -4.8 angstrom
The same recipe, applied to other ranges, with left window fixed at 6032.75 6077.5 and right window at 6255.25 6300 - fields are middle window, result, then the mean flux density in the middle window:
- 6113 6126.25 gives -2.1 angstrom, 13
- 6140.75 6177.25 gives -1.1 angstrom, 11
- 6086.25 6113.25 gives -3.7 angstrom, 13.1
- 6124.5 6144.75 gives -3.9 angstrom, 13.1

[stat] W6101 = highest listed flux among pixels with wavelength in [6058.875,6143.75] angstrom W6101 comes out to 14.6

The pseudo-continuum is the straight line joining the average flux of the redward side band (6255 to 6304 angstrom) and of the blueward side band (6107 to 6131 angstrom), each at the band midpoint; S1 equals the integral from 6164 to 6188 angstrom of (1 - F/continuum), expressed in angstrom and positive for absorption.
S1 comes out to 6.7 angstrom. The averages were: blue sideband 12.7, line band 8.24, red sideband 9.15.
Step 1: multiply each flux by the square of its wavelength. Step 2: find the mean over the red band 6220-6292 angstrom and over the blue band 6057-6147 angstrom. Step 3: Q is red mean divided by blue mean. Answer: 0.63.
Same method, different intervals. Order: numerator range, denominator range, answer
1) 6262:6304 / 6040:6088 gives 0.82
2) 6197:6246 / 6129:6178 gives 0.63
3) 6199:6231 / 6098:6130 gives 0.59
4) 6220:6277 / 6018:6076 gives 0.66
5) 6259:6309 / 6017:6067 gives 0.88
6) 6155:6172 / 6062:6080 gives 0.79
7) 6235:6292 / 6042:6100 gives 0.69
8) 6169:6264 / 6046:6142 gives 0.61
